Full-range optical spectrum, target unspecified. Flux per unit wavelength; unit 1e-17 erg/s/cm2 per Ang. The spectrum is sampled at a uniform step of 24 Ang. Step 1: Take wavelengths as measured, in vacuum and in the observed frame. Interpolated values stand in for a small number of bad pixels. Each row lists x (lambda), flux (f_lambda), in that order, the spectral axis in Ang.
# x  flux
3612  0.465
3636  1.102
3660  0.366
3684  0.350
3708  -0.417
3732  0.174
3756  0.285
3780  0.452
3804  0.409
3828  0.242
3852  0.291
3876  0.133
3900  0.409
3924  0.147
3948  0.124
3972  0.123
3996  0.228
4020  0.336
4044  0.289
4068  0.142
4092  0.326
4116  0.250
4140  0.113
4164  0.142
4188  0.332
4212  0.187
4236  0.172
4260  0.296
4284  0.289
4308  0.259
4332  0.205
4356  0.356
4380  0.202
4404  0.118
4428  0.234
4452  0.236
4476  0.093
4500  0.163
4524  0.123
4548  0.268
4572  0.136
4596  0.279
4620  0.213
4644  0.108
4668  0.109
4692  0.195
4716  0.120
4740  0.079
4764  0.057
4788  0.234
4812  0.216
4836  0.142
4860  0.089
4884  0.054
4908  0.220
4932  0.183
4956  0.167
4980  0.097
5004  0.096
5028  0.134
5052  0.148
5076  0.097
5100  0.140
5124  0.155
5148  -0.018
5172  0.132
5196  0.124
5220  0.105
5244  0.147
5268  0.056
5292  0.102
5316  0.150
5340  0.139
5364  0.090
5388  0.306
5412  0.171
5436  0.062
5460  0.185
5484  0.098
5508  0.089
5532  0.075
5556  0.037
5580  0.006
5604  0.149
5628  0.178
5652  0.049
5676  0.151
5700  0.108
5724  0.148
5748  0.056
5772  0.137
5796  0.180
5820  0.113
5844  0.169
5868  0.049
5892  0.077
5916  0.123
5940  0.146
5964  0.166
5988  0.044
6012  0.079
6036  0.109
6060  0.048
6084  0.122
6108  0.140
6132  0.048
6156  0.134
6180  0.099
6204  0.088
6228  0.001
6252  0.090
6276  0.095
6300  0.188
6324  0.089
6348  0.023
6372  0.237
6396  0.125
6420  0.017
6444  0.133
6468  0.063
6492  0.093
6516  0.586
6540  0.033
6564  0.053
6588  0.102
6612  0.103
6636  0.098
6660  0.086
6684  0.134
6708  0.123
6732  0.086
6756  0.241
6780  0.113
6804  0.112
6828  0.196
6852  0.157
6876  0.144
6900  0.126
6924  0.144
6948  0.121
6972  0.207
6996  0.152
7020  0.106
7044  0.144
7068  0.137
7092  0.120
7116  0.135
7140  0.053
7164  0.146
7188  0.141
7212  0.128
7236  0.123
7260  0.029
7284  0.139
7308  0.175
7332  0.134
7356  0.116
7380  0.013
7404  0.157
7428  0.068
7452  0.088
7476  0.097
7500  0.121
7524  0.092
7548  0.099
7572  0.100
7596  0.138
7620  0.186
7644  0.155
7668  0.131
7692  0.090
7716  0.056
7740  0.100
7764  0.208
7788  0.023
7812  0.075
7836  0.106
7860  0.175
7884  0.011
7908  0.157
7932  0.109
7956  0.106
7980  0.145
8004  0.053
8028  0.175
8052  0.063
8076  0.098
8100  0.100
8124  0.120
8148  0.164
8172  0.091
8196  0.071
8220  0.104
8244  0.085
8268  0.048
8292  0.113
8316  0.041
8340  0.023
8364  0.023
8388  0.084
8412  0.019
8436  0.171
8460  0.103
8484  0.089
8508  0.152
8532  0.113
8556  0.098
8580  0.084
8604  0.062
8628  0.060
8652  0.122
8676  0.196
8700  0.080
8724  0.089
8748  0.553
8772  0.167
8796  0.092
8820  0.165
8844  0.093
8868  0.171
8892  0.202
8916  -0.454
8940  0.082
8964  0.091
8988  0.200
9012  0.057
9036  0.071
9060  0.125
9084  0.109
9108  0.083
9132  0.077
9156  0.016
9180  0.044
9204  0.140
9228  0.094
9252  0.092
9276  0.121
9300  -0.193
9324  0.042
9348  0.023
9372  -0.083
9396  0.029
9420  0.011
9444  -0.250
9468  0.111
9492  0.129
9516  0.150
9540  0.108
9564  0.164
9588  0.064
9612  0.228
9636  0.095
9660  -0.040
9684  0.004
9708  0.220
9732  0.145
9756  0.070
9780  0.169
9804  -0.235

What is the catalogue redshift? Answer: 0.749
